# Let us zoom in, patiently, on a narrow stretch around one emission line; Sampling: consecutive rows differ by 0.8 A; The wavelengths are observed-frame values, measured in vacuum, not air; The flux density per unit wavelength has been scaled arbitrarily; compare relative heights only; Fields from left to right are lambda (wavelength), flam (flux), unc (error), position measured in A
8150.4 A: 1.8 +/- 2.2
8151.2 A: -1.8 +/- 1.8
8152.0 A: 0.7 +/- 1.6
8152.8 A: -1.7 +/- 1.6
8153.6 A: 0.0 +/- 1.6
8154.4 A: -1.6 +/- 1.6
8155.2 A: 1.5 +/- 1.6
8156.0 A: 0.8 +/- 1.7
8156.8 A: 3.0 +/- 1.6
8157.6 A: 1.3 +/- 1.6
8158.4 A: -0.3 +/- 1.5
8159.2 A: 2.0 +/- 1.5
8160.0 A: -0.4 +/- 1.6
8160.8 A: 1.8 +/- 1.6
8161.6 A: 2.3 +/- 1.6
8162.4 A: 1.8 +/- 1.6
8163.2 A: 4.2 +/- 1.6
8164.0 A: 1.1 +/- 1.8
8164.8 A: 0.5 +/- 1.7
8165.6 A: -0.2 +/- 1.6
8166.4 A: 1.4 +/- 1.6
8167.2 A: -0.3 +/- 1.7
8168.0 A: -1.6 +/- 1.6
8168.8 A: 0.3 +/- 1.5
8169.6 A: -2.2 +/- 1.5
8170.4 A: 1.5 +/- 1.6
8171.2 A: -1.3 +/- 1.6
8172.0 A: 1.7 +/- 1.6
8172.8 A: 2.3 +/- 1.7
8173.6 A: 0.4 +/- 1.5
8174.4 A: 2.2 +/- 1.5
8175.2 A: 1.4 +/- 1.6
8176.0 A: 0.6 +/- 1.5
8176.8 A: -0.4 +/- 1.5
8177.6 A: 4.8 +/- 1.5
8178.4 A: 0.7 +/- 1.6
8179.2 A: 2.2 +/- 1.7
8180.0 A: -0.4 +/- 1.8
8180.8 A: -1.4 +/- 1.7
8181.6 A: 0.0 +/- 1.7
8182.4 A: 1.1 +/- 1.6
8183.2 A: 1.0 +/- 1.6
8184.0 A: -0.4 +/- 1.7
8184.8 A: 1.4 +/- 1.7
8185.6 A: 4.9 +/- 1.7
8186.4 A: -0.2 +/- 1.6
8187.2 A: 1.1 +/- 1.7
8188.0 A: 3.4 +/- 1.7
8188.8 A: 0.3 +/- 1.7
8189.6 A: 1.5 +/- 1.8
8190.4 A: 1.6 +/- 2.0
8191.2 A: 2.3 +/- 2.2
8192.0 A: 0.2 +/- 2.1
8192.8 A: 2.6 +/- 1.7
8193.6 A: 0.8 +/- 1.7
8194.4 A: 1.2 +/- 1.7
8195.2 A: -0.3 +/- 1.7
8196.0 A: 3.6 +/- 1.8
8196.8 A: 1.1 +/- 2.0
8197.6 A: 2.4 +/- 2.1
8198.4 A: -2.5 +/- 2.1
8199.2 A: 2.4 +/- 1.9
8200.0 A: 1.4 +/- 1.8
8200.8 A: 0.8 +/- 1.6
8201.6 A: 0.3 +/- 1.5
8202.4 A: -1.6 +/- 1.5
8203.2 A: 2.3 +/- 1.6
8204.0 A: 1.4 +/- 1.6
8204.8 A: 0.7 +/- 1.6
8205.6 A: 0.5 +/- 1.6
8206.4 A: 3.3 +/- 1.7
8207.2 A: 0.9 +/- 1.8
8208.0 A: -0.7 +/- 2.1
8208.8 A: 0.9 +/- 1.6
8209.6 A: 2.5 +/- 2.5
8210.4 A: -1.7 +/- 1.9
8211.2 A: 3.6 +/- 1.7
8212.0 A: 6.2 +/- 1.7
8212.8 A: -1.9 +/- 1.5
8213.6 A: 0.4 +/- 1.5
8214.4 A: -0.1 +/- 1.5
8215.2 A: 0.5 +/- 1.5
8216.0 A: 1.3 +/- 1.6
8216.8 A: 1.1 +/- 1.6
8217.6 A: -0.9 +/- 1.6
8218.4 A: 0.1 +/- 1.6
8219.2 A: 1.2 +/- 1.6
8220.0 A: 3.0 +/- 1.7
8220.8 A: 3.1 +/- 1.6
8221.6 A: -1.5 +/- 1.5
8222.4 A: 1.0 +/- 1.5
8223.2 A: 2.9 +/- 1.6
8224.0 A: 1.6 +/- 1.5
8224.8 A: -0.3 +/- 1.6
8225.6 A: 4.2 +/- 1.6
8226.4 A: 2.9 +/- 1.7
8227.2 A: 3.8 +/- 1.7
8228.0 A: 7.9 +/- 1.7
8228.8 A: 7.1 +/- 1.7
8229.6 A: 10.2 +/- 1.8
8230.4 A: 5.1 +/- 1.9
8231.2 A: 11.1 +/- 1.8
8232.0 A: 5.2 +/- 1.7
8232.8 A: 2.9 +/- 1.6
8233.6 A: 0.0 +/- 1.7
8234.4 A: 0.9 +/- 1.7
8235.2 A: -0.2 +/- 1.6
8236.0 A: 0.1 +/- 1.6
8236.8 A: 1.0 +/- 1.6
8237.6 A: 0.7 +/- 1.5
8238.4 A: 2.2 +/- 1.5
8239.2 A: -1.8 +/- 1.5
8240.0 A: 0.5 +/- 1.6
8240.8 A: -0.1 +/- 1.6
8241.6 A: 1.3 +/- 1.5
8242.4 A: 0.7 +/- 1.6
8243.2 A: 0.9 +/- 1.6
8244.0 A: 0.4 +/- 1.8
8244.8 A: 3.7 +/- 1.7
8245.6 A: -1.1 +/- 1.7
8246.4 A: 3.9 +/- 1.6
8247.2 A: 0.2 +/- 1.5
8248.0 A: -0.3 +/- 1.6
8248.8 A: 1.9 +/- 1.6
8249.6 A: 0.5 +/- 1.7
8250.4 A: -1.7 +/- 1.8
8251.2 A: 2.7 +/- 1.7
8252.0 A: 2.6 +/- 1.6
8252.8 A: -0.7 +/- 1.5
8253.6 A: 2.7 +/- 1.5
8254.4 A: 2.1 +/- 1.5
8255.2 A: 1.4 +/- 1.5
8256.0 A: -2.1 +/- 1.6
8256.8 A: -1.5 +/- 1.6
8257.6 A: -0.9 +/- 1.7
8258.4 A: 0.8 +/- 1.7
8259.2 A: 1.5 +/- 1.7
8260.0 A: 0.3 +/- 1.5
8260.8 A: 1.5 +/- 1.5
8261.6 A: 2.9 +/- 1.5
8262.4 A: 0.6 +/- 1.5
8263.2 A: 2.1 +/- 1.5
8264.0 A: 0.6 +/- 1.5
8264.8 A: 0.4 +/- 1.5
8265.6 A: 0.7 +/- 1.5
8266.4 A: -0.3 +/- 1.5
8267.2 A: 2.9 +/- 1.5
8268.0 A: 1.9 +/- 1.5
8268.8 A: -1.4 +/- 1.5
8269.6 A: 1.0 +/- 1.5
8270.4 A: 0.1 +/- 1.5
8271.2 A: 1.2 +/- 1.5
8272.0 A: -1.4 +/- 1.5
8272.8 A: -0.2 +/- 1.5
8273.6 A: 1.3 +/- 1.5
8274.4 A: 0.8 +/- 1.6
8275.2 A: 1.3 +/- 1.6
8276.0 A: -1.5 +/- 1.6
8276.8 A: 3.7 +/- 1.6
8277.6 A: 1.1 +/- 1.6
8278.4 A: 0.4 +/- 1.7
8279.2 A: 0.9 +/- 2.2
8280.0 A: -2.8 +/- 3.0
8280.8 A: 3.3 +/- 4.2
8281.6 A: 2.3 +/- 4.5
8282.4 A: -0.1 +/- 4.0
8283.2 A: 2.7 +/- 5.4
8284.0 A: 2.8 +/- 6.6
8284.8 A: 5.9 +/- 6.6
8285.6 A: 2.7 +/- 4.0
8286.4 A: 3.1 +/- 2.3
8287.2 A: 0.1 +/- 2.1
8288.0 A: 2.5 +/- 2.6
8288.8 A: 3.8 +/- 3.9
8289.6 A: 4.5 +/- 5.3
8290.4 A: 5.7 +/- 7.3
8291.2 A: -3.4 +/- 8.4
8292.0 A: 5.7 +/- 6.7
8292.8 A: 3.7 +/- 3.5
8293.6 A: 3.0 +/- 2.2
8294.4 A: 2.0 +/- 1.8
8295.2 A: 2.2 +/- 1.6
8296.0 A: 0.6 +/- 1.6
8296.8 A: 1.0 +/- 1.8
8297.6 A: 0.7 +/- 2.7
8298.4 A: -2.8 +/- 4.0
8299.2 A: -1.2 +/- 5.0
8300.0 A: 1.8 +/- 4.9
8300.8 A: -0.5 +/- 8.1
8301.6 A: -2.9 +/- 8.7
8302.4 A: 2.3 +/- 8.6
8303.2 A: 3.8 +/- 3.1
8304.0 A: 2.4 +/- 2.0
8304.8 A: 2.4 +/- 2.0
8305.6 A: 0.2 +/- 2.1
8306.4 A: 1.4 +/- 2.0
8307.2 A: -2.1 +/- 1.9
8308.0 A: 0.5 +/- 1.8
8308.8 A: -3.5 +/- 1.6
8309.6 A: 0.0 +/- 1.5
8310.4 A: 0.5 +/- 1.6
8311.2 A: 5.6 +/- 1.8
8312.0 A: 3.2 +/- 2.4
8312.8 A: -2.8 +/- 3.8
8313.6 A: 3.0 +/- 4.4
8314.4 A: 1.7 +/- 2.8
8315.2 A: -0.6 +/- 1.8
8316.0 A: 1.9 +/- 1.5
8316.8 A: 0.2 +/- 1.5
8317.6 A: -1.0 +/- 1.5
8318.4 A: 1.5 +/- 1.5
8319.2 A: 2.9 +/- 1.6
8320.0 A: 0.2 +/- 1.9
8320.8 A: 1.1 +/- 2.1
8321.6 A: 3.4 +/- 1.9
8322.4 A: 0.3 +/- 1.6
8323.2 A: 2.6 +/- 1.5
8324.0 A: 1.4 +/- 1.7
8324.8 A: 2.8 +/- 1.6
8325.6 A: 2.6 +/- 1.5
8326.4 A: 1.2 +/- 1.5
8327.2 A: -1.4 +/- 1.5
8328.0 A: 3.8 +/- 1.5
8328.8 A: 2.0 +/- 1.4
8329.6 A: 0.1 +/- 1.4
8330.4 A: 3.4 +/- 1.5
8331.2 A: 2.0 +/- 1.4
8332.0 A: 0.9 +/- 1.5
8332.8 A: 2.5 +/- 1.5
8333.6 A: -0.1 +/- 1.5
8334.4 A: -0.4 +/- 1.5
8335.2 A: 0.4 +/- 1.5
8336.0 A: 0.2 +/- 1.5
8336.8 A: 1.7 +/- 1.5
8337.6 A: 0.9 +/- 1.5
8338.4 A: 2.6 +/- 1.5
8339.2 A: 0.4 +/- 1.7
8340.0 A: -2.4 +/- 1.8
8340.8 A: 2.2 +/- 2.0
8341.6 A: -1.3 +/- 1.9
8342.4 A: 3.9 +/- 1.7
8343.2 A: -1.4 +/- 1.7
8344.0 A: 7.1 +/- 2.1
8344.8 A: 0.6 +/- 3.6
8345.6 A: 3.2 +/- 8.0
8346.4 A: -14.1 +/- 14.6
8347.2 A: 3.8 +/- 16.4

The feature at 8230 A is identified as H-gamma 4340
